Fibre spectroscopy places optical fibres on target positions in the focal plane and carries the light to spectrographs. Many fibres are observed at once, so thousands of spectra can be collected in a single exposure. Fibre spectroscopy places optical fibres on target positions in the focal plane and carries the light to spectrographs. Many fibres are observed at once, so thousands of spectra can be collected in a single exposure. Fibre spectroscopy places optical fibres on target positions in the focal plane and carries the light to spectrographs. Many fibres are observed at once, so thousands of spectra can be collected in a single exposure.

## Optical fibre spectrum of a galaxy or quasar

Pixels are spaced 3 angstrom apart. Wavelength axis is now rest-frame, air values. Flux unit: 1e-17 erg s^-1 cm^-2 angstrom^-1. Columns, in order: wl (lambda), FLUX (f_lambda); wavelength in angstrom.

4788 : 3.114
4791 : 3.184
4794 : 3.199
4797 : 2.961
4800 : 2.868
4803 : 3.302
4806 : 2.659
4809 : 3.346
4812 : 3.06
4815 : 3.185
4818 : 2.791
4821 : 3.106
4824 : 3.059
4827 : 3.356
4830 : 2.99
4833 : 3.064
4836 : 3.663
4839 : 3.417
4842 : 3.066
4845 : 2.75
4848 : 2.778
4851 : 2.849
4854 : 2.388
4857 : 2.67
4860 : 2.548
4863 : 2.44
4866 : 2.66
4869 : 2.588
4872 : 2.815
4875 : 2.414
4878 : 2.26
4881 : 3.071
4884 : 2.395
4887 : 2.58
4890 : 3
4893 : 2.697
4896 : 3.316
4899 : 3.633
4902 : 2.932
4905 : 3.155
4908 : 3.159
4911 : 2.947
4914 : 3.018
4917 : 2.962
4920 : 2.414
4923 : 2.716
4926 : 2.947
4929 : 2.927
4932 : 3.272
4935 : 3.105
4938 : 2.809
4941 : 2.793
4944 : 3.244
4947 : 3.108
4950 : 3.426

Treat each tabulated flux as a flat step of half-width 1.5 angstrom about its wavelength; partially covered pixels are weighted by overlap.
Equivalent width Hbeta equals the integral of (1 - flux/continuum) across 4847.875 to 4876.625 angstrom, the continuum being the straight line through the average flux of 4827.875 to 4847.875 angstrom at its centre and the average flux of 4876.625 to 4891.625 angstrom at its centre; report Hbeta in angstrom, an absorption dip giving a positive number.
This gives 2.81 angstrom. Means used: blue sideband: 3.14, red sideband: 2.66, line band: 2.61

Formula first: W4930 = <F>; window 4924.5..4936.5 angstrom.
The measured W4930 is 3.06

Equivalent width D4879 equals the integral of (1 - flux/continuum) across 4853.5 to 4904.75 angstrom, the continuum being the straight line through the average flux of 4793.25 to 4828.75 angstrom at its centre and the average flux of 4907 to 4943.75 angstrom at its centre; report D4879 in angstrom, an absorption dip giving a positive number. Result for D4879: 4.1 angstrom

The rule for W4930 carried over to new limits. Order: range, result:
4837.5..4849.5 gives 3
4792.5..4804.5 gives 3.08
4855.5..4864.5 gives 2.55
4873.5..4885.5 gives 2.54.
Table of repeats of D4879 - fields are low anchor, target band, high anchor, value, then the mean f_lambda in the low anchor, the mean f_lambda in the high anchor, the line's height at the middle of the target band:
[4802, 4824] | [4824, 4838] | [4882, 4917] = -1.0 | 3.06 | 2.98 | 3.04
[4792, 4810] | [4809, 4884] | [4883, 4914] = 3.7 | 3.05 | 2.99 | 3.02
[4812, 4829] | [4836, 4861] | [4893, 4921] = 1.7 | 3.09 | 3.05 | 3.08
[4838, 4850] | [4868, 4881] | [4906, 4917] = 1.8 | 2.98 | 3.04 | 3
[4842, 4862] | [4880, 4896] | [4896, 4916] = 1.1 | 2.69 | 3.15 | 3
